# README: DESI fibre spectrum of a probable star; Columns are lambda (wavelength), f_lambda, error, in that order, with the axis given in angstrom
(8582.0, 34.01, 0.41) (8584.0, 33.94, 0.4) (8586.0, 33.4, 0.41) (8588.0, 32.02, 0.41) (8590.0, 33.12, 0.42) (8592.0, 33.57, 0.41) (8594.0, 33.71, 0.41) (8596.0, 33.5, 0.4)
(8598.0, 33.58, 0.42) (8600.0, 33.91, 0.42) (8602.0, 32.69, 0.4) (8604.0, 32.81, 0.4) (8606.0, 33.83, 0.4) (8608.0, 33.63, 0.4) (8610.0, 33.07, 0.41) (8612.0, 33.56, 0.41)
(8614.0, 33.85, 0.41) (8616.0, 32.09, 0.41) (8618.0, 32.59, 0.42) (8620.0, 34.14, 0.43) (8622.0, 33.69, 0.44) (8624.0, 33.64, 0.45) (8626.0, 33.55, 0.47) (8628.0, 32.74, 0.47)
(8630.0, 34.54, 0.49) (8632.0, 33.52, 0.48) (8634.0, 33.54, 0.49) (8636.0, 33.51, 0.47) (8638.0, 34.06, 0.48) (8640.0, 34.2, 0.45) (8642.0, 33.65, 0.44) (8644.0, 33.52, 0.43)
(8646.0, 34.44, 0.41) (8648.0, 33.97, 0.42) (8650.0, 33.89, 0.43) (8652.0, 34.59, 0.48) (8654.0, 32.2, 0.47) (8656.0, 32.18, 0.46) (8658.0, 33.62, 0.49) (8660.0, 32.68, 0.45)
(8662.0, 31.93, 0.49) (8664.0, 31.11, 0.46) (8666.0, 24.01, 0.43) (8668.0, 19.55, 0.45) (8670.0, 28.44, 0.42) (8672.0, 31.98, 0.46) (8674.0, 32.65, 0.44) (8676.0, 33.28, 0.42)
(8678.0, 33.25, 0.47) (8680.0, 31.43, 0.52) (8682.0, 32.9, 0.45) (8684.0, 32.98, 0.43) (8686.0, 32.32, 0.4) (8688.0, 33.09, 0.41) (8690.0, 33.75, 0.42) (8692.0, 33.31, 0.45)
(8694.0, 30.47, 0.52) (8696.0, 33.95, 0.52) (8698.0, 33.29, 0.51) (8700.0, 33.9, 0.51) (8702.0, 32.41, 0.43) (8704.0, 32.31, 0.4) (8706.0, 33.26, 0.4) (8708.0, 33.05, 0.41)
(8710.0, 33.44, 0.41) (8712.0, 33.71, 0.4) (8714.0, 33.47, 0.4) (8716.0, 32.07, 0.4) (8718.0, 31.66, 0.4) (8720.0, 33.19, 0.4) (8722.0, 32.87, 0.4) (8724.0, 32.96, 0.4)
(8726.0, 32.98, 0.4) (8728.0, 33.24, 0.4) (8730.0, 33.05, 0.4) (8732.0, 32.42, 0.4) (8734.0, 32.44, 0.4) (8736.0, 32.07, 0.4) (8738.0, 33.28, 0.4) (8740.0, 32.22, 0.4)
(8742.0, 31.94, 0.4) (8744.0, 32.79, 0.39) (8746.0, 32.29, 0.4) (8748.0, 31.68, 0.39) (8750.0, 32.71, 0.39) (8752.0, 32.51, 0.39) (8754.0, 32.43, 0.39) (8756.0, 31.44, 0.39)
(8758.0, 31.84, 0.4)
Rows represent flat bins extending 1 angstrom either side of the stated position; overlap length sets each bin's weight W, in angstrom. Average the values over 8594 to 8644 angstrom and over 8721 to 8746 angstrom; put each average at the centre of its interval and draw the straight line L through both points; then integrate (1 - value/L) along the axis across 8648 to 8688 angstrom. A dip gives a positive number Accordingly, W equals 2.1 angstrom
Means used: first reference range 33.5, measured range 31.4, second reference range 32.7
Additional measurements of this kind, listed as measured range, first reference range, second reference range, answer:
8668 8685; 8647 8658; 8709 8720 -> 0.9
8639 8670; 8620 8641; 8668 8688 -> 1.0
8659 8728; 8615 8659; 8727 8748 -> 2.0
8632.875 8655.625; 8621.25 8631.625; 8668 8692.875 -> -0.5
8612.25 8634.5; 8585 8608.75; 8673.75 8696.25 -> -0.2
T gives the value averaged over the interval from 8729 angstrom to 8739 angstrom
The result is 32.7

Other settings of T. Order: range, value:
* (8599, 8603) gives 33.3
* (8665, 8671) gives 24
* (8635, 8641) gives 33.9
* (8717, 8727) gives 32.7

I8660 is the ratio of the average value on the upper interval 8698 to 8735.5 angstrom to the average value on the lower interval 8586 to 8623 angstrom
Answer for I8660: 1.0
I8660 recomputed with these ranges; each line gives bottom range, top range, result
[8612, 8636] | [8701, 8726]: 0.98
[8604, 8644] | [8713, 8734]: 0.98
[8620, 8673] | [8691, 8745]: 1.02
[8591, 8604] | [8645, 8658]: 1.00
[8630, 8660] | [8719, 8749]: 0.97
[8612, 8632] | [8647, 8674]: 0.92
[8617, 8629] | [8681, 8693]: 0.99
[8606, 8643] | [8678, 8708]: 0.98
